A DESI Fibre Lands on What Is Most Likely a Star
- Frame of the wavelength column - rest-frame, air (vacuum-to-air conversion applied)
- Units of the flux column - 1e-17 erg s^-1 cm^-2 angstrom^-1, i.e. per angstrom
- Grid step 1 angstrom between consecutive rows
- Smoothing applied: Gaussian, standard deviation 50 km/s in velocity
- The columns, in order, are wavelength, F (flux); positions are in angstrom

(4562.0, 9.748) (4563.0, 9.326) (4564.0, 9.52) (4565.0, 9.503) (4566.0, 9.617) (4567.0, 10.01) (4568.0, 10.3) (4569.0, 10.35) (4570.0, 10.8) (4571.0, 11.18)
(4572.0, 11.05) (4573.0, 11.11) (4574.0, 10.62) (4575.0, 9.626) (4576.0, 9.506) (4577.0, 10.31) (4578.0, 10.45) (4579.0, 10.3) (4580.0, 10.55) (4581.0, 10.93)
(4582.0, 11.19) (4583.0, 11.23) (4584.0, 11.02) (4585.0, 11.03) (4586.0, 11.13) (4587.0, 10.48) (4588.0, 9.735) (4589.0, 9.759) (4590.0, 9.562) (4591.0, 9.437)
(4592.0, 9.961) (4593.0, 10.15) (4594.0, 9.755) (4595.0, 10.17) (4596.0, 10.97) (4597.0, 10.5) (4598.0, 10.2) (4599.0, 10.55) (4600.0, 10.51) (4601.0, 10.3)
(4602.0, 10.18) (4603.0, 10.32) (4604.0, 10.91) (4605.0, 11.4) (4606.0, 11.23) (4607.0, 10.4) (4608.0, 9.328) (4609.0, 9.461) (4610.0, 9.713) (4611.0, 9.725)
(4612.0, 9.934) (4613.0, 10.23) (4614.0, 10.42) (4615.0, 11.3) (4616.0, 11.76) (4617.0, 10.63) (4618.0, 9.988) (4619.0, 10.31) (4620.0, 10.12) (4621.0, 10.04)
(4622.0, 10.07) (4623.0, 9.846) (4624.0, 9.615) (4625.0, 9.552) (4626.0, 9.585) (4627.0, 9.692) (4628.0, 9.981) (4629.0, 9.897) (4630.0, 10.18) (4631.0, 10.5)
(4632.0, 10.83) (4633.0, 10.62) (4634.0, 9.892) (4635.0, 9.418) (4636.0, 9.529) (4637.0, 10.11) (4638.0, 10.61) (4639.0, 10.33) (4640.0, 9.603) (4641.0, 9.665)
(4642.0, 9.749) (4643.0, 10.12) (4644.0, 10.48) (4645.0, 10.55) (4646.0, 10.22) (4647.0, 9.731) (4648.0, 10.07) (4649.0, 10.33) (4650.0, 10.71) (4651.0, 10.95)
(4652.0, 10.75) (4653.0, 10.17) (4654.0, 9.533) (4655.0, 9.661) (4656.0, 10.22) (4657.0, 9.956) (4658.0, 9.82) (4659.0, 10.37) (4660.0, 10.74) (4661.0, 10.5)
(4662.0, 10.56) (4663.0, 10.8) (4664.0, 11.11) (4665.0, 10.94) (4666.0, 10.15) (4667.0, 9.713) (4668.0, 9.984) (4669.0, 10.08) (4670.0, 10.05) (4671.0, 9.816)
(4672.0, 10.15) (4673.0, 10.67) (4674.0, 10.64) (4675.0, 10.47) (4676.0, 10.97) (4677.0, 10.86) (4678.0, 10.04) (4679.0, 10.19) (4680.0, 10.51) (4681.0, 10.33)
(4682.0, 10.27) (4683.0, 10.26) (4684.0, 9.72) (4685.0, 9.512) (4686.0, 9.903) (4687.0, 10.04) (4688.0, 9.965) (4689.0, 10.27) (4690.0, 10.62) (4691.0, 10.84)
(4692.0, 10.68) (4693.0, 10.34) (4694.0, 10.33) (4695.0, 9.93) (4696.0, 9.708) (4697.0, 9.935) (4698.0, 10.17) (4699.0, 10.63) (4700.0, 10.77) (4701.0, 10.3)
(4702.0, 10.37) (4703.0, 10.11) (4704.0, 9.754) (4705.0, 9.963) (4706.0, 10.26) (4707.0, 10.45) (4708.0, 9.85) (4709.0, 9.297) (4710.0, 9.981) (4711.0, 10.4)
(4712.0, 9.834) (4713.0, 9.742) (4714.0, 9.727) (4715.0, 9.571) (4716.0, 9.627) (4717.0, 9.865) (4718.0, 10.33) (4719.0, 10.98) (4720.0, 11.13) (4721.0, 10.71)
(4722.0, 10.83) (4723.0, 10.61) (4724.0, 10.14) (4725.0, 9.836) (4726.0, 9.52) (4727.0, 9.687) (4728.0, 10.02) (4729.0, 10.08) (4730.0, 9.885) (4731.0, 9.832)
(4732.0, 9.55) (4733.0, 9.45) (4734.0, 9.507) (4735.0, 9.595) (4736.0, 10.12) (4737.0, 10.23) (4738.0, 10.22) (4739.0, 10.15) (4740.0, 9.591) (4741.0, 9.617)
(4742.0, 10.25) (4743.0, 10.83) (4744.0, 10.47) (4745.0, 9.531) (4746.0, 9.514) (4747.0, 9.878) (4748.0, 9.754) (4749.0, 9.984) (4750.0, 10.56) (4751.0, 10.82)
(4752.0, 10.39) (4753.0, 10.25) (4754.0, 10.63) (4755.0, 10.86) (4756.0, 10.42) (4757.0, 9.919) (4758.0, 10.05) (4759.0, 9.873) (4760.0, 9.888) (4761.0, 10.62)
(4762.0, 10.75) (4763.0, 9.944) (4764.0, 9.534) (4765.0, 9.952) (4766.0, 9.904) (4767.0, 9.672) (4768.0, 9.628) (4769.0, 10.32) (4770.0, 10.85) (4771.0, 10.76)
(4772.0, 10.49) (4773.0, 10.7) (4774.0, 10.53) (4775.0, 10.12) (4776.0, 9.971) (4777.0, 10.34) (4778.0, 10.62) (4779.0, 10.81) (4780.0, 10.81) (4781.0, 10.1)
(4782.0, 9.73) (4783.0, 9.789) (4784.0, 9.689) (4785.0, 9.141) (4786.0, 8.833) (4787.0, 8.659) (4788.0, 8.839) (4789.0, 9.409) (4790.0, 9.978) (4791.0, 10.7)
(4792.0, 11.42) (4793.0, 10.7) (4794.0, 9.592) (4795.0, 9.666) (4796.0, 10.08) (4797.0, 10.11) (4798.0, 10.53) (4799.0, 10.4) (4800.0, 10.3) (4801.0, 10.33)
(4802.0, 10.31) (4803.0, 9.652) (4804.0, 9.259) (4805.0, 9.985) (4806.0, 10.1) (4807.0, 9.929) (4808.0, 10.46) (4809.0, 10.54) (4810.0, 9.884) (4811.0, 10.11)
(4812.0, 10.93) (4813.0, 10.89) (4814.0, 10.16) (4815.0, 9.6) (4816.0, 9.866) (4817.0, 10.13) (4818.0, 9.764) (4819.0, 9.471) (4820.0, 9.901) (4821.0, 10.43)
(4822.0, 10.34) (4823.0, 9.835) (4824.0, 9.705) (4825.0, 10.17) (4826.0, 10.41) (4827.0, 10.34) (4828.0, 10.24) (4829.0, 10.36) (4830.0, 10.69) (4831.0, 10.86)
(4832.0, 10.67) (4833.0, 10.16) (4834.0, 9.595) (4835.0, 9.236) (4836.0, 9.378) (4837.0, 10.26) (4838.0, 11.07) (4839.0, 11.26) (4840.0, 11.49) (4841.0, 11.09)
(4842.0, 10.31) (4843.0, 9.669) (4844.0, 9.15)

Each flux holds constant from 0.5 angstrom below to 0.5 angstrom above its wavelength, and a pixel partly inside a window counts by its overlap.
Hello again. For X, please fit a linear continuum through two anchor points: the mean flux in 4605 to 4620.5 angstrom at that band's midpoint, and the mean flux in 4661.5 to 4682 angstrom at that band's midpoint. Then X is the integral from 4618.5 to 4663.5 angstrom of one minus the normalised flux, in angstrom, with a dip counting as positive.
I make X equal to 1.0 angstrom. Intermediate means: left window 10.3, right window 10.4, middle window 10.1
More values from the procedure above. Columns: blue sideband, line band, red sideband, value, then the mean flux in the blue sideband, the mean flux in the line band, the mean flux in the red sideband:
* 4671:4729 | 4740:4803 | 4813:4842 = 0.63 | 10.2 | 10.1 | 10.2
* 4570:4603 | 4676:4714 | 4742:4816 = 0.33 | 10.4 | 10.2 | 10.1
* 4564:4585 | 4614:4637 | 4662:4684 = 0.58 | 10.5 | 10.2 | 10.4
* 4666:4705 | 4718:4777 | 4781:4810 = -0.55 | 10.2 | 10.2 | 9.94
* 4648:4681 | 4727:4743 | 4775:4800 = 0.40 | 10.4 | 9.9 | 10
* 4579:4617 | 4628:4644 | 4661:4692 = 0.45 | 10.4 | 10.1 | 10.3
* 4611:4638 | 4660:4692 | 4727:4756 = -0.70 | 10.2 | 10.3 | 10.1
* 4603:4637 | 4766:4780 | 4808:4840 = -0.21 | 10.2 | 10.4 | 10.2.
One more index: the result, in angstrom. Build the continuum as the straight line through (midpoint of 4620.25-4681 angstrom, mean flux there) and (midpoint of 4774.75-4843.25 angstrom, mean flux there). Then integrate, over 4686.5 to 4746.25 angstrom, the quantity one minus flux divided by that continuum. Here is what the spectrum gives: 0.5 angstrom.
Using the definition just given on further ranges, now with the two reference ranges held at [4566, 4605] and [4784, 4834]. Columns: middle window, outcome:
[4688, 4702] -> -0.1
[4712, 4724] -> -0.1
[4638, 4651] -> 0.2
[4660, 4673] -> -0.1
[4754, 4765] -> -0.1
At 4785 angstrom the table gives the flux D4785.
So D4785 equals 9.141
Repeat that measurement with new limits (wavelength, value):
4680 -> 10.51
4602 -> 10.18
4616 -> 11.76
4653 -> 10.17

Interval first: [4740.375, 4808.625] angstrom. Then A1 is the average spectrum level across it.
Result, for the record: 10.1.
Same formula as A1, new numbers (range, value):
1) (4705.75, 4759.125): 10.1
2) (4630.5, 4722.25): 10.2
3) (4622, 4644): 9.98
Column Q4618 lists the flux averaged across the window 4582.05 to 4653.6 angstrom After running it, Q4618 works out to 10.2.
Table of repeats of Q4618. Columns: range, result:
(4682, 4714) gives 10.1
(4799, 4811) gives 10.1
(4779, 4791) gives 9.64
